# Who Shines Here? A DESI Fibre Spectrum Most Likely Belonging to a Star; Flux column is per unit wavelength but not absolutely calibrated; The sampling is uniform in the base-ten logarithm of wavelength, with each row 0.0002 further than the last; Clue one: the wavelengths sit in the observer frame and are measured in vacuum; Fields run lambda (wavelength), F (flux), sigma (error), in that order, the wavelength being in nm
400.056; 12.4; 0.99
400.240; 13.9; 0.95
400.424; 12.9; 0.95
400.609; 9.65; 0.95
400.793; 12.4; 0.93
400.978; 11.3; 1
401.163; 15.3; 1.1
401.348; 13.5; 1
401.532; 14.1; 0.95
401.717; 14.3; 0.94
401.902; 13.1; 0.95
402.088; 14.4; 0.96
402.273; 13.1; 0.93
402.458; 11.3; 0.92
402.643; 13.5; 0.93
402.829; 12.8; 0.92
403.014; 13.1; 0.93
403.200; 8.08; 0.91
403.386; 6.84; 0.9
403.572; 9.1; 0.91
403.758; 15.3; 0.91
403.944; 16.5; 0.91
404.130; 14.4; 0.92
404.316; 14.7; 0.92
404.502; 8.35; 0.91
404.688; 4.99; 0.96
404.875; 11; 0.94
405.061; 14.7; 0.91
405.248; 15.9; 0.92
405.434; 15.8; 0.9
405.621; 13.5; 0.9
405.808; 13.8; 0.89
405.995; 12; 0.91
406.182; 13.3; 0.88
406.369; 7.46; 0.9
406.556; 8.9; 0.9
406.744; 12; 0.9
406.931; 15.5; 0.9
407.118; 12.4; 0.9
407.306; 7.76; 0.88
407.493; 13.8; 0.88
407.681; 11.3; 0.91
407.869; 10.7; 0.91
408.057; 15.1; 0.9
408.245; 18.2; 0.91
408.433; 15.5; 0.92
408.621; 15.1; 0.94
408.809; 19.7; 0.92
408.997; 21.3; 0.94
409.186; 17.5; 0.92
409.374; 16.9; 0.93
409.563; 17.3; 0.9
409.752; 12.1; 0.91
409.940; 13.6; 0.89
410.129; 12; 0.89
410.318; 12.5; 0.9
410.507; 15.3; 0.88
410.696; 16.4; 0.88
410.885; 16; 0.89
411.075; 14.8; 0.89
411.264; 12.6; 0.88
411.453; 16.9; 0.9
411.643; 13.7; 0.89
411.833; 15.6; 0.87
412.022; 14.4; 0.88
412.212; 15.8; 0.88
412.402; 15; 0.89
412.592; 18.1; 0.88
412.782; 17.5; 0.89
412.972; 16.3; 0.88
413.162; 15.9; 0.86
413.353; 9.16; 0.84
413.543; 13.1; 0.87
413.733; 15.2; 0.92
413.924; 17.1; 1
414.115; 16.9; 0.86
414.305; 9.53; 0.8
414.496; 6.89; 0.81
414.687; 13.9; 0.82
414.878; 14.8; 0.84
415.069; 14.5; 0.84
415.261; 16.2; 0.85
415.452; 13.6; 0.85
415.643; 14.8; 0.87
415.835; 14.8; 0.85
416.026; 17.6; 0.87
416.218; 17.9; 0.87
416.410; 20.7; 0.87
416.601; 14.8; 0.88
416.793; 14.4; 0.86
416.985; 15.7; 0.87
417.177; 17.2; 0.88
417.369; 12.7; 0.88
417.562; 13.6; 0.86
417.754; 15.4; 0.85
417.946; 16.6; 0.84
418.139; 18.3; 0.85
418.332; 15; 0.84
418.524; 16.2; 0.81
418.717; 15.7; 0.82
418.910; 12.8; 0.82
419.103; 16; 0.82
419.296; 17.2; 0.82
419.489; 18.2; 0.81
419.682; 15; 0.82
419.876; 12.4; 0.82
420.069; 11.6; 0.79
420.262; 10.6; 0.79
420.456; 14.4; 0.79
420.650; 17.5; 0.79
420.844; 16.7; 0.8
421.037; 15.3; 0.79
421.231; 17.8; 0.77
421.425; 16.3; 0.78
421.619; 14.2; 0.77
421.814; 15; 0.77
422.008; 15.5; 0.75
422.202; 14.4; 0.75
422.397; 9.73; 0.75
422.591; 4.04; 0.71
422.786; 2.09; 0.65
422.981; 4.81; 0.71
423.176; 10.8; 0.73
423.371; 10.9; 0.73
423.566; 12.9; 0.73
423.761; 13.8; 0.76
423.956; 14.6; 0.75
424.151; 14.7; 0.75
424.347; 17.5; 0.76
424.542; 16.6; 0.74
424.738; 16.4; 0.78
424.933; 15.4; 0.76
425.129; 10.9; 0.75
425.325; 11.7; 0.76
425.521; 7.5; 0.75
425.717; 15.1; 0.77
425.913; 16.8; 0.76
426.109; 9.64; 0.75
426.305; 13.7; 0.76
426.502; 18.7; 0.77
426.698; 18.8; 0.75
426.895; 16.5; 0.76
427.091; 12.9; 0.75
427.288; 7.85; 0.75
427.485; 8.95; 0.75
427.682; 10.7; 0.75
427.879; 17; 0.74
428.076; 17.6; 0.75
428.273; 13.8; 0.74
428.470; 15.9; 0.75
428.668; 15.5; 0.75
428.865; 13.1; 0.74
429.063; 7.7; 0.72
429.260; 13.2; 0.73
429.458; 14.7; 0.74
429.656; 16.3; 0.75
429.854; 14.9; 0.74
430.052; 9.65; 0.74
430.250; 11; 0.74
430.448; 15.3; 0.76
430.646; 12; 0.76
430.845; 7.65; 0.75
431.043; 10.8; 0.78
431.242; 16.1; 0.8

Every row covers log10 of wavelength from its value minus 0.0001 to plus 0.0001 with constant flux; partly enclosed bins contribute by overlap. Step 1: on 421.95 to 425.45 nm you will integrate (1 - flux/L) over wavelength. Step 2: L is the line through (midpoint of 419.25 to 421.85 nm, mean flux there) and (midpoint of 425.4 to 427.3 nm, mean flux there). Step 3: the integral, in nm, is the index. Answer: 0.605 nm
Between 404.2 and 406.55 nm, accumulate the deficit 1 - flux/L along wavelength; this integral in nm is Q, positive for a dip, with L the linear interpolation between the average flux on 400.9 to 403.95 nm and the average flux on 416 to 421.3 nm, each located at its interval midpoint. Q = 0.20 nm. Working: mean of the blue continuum 12.6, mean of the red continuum 15.6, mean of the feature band 12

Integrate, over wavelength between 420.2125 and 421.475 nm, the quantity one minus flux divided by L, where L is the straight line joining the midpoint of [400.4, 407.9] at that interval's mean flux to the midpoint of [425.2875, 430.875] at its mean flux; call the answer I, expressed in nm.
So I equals -0.26 nm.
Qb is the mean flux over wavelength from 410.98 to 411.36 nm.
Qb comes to 13.7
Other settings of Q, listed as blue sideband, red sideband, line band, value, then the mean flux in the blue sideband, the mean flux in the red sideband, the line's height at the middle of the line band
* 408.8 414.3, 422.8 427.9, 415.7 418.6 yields -0.33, 15.3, 13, 14.4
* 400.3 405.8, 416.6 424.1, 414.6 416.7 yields -0.36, 12.6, 13.8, 13.5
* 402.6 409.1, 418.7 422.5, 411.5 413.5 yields -0.20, 12.9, 14.8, 13.8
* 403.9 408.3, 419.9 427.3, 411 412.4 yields -0.23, 12.5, 13.3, 12.8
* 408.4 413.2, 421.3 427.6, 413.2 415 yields 0.23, 15.7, 12.8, 15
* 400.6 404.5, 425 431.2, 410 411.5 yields -0.19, 12.7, 13.1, 12.8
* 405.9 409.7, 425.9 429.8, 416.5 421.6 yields -0.47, 14.1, 13.9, 14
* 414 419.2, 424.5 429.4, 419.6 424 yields 0.55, 15.1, 13.7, 14.4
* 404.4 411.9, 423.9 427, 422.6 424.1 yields 0.49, 13.8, 14.7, 14.6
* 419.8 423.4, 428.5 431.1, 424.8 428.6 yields -0.37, 12.3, 12.6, 12.5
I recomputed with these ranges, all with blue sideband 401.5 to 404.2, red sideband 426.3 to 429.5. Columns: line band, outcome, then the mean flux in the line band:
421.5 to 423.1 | 0.416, 10.1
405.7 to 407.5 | 0.169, 11.6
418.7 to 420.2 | -0.139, 14.7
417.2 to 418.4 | -0.180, 15.4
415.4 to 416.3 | -0.171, 15.8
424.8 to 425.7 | 0.122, 11.9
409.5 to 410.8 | -0.112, 14.1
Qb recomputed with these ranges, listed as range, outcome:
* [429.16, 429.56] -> 13.9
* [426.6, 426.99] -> 17.6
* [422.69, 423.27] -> 5.88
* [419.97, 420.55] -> 12.2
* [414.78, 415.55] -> 14.8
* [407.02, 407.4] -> 10.2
